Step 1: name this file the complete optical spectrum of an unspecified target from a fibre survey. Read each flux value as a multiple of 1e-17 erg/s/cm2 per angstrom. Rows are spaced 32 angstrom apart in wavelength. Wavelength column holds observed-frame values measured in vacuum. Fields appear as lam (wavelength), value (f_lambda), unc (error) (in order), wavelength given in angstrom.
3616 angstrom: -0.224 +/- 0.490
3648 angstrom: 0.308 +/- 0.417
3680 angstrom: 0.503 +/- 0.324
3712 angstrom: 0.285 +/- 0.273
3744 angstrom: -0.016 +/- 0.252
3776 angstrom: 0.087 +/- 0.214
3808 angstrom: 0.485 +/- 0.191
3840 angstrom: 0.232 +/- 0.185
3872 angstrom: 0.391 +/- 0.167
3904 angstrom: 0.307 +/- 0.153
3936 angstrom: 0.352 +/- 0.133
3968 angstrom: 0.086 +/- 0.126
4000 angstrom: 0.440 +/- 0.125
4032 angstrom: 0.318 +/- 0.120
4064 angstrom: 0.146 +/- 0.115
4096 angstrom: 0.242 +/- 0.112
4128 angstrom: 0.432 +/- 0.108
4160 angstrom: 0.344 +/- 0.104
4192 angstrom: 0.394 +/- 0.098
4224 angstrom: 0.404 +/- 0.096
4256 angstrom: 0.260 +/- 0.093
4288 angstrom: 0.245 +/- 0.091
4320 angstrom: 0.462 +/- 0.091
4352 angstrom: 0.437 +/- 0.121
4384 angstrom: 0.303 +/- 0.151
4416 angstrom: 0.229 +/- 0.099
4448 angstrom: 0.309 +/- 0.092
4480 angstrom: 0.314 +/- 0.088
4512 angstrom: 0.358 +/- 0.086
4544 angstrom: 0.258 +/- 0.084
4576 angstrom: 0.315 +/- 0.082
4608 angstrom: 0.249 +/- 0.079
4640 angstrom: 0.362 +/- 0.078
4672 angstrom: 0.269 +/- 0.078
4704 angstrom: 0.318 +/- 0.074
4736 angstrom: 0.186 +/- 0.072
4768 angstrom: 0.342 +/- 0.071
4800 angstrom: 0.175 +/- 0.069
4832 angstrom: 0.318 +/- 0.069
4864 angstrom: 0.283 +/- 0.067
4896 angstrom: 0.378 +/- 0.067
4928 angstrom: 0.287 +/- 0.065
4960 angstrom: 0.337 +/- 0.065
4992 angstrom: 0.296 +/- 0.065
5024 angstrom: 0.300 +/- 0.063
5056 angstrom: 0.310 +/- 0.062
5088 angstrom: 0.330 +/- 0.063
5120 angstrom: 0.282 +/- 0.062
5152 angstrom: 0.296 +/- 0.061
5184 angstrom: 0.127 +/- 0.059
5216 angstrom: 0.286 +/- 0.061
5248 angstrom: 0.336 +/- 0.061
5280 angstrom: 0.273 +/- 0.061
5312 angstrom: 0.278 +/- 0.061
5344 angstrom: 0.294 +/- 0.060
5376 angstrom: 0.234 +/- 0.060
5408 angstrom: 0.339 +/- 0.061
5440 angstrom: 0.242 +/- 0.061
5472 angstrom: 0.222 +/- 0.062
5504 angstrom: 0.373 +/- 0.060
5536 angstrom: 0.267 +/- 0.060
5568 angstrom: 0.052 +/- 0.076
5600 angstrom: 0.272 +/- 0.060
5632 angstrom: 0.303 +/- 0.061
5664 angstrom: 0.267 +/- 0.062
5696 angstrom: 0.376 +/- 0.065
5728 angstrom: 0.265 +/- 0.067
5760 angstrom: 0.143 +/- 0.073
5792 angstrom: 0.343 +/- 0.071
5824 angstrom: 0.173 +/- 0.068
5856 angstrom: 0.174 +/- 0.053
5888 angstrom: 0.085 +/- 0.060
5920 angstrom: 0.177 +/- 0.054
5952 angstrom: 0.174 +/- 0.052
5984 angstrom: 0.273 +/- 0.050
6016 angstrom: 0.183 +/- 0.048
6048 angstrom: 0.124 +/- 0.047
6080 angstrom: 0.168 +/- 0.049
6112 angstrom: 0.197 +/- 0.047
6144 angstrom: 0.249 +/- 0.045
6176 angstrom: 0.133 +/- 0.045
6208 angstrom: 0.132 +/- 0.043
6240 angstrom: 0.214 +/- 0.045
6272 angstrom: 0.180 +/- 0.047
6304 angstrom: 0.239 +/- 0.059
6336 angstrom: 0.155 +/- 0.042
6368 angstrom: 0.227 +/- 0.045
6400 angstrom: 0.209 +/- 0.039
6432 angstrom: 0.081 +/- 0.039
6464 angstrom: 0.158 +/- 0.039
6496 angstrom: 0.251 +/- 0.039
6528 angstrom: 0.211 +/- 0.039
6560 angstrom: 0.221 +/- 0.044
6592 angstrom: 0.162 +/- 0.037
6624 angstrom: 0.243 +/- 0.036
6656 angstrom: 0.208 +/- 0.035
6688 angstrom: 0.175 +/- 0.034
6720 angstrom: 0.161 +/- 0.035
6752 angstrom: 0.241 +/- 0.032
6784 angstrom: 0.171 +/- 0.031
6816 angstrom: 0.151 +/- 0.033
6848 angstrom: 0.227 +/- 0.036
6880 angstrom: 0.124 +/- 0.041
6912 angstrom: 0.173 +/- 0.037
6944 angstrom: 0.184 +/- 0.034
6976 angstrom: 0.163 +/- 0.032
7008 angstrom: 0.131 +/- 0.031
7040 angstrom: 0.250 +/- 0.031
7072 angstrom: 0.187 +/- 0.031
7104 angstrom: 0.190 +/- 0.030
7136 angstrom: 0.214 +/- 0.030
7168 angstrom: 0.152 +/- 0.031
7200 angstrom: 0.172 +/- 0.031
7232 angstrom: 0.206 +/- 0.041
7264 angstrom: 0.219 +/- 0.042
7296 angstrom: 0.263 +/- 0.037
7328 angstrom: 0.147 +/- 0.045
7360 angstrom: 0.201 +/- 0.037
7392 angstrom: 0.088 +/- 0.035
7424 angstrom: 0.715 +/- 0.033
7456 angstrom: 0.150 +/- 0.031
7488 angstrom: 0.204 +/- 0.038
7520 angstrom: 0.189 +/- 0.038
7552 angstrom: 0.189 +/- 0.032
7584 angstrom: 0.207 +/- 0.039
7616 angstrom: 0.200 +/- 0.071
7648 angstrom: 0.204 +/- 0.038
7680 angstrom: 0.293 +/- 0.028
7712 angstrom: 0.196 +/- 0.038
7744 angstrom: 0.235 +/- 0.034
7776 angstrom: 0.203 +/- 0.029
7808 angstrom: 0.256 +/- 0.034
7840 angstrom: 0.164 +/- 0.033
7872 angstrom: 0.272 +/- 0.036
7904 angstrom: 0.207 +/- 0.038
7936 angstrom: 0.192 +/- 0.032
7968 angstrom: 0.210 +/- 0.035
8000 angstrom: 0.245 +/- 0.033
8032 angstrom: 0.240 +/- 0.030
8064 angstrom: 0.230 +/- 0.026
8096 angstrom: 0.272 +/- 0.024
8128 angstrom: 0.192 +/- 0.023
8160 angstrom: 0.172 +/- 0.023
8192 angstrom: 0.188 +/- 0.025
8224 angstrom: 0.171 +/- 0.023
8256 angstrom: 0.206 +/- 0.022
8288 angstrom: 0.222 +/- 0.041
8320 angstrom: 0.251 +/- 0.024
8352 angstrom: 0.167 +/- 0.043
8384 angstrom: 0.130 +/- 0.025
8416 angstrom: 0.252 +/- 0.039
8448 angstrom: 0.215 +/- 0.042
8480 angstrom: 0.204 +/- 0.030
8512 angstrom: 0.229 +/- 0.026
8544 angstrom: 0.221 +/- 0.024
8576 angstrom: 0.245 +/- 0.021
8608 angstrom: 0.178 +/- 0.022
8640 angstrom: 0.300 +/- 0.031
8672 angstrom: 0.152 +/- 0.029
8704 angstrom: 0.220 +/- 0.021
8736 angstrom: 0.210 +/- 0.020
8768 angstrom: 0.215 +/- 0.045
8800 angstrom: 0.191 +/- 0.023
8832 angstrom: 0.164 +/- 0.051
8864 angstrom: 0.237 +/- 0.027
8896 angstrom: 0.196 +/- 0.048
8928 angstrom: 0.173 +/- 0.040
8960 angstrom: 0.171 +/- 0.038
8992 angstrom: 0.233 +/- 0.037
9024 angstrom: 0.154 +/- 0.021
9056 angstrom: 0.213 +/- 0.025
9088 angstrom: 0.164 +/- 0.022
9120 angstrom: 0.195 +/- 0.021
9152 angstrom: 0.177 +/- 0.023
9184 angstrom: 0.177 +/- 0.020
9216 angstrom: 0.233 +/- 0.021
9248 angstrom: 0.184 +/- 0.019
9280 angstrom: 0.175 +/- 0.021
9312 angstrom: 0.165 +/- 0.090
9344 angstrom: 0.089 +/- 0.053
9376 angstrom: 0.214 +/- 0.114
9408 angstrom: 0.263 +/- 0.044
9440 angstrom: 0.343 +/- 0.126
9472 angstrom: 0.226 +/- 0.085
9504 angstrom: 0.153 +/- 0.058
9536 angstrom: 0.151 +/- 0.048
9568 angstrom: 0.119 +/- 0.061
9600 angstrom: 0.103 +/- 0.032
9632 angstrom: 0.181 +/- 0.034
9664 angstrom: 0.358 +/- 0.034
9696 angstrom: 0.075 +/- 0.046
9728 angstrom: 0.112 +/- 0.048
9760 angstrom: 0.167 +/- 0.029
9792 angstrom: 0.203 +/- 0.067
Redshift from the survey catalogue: 0.99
